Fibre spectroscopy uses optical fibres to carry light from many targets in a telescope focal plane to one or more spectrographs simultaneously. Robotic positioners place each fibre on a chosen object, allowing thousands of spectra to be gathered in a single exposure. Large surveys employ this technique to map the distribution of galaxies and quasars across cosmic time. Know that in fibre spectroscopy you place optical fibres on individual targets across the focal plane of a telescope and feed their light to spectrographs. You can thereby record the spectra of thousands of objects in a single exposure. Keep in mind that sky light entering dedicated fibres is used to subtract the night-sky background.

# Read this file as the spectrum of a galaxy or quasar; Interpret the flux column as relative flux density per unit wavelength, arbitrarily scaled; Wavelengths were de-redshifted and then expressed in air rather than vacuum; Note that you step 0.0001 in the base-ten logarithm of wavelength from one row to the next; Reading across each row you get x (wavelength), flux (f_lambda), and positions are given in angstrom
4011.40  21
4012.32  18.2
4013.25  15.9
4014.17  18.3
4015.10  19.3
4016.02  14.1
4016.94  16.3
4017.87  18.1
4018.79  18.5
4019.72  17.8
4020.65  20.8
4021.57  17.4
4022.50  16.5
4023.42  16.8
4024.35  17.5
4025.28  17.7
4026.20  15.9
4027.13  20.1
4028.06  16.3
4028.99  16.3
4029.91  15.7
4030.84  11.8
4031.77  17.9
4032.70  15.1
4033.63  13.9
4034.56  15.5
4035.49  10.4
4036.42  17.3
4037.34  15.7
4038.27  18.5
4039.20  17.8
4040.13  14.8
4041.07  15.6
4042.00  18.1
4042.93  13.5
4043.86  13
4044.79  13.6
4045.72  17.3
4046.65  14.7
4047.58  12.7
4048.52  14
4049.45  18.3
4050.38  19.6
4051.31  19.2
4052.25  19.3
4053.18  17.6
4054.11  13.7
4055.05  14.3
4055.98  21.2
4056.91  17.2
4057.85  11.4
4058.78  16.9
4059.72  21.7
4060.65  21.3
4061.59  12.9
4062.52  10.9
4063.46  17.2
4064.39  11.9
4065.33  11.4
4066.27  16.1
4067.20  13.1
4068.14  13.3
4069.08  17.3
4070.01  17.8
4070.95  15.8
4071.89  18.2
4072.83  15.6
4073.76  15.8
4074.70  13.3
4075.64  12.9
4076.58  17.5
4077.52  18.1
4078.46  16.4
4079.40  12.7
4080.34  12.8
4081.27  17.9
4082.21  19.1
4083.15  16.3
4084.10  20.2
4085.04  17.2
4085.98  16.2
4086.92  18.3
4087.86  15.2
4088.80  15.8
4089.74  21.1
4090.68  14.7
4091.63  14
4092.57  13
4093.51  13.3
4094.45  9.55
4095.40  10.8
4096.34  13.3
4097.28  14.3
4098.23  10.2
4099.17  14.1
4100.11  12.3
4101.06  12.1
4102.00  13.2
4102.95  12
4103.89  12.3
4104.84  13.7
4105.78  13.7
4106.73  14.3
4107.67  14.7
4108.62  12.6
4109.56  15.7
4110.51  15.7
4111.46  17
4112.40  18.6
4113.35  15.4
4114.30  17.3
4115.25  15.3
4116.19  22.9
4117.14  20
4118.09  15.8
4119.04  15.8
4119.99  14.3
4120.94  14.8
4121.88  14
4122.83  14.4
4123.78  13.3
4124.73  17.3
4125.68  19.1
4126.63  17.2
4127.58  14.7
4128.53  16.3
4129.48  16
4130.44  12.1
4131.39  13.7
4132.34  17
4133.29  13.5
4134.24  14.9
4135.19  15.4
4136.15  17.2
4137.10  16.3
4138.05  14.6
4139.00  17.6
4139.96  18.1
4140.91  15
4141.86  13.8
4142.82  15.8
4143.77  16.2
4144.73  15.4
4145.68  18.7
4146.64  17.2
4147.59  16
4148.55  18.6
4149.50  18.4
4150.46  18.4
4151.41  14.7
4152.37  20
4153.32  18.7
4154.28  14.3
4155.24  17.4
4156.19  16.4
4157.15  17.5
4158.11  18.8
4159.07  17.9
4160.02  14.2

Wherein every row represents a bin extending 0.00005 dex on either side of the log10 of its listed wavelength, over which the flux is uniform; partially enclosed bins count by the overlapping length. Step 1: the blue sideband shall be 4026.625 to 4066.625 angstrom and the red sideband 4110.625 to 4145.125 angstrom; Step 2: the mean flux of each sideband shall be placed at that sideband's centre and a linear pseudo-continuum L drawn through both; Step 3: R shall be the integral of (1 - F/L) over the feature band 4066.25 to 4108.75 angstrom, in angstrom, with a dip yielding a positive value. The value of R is 2.9 angstrom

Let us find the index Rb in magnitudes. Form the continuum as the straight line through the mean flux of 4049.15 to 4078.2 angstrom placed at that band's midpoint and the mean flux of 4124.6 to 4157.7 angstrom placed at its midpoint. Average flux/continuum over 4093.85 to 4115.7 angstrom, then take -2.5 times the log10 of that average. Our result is 0.18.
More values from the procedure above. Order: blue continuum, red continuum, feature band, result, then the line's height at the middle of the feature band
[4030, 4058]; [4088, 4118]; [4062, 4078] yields 0.02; 15.3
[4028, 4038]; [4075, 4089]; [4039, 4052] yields -0.03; 15.4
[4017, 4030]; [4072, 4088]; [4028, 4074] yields 0.08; 16.9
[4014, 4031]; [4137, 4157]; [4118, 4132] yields 0.11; 16.8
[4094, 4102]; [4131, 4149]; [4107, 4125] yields -0.16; 13.8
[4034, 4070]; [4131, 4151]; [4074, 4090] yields -0.03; 15.9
